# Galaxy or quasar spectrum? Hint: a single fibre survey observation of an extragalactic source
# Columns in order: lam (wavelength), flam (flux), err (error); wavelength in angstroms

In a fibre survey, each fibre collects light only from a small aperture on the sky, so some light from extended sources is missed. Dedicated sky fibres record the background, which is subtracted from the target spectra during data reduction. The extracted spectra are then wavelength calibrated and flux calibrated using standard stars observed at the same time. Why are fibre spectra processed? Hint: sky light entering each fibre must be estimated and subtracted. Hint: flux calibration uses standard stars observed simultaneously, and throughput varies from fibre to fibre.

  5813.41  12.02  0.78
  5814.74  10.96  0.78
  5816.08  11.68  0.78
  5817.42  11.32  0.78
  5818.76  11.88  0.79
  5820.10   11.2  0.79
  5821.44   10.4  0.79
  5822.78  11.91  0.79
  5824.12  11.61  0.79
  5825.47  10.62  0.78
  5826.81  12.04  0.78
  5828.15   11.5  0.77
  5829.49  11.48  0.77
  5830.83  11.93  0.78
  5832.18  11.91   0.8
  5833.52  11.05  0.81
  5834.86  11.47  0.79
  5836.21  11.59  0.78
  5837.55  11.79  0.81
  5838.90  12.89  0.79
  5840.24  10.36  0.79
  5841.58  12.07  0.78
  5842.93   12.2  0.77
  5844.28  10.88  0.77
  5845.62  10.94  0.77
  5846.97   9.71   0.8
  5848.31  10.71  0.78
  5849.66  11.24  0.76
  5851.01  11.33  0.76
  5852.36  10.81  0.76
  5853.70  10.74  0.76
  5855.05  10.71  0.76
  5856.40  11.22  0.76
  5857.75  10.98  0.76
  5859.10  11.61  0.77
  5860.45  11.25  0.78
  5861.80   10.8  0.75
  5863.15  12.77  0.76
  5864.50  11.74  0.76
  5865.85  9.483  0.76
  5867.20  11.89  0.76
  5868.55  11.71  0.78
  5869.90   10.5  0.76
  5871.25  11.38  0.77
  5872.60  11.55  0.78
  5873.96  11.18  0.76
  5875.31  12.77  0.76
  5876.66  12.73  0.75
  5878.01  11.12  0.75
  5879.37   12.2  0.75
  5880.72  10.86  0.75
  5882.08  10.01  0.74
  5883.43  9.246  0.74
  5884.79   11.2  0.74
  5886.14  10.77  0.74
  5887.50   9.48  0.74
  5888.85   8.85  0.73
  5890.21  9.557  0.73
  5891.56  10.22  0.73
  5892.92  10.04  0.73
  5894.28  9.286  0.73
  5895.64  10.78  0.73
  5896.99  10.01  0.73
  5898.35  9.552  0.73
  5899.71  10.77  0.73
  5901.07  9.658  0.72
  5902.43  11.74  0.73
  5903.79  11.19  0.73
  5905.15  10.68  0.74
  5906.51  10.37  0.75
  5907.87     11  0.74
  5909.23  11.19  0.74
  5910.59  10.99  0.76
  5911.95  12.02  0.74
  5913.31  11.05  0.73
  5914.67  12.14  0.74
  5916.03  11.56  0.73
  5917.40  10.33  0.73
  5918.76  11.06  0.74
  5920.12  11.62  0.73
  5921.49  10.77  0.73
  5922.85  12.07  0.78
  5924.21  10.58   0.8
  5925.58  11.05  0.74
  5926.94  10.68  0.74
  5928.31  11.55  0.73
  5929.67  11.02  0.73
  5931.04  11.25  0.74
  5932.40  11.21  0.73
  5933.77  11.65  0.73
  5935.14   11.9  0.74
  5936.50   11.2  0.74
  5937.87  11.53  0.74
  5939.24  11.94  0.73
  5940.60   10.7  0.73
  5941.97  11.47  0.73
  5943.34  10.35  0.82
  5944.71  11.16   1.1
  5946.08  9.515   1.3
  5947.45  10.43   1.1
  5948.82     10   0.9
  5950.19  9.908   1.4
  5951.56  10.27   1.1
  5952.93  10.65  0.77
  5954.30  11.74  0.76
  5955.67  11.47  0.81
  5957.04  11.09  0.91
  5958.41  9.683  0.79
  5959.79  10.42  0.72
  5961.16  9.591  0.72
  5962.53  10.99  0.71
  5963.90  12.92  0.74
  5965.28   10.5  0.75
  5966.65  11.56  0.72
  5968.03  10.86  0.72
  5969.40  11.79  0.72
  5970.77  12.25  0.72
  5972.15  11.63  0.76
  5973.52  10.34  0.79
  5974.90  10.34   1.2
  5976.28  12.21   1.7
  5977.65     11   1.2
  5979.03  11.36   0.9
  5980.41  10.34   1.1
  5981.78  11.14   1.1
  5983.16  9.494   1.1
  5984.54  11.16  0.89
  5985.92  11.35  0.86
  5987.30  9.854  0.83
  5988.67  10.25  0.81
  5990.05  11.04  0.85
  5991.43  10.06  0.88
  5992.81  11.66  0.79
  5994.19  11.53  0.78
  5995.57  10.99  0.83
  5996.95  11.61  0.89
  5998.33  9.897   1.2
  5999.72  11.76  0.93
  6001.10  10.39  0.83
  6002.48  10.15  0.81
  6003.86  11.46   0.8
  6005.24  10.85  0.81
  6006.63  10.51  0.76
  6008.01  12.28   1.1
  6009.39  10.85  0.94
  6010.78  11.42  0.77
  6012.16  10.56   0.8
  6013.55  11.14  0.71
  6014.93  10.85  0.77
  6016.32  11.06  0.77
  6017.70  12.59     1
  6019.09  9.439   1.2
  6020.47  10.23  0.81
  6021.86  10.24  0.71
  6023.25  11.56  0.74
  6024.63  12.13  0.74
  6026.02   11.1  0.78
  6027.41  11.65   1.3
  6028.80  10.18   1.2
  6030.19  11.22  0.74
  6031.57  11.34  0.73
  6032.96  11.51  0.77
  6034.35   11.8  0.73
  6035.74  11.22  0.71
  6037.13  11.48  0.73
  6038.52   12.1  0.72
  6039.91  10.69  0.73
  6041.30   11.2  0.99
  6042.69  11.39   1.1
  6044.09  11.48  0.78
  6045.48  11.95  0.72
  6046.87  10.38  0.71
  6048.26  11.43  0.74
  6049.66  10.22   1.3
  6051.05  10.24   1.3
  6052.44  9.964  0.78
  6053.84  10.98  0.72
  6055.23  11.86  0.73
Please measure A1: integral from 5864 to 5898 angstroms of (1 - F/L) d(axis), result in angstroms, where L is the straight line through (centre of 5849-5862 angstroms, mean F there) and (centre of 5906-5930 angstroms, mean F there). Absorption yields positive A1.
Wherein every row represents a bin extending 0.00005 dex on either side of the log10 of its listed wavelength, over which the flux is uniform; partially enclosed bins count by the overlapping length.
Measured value 1.20 angstroms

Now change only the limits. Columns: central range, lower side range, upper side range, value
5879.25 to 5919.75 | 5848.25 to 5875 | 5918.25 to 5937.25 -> 2.4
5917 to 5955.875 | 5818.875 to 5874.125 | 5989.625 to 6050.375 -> 0.7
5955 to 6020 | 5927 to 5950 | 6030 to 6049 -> 1.3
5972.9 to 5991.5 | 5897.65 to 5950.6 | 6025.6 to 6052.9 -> 0.6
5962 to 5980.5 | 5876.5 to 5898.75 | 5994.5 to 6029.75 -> -1.0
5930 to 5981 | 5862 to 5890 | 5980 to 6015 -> -0.3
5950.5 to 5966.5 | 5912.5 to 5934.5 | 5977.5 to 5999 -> 0.2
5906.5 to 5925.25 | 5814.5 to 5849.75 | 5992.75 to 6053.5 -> 0.0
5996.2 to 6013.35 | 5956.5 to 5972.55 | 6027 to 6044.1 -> 0.4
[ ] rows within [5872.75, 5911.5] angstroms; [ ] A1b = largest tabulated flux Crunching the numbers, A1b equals 12.77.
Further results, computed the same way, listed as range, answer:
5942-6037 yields 12.92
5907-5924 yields 12.14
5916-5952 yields 12.07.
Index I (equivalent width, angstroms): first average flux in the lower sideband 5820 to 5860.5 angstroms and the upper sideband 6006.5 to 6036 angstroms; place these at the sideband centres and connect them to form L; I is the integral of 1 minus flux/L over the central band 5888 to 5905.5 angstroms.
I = 1.7 angstroms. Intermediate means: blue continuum 11.3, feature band 10.2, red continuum 11.1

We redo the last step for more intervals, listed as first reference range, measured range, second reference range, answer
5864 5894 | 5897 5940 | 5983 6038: -0.97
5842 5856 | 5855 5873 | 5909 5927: -0.42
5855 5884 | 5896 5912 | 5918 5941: 0.81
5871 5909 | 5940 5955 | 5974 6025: 0.32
